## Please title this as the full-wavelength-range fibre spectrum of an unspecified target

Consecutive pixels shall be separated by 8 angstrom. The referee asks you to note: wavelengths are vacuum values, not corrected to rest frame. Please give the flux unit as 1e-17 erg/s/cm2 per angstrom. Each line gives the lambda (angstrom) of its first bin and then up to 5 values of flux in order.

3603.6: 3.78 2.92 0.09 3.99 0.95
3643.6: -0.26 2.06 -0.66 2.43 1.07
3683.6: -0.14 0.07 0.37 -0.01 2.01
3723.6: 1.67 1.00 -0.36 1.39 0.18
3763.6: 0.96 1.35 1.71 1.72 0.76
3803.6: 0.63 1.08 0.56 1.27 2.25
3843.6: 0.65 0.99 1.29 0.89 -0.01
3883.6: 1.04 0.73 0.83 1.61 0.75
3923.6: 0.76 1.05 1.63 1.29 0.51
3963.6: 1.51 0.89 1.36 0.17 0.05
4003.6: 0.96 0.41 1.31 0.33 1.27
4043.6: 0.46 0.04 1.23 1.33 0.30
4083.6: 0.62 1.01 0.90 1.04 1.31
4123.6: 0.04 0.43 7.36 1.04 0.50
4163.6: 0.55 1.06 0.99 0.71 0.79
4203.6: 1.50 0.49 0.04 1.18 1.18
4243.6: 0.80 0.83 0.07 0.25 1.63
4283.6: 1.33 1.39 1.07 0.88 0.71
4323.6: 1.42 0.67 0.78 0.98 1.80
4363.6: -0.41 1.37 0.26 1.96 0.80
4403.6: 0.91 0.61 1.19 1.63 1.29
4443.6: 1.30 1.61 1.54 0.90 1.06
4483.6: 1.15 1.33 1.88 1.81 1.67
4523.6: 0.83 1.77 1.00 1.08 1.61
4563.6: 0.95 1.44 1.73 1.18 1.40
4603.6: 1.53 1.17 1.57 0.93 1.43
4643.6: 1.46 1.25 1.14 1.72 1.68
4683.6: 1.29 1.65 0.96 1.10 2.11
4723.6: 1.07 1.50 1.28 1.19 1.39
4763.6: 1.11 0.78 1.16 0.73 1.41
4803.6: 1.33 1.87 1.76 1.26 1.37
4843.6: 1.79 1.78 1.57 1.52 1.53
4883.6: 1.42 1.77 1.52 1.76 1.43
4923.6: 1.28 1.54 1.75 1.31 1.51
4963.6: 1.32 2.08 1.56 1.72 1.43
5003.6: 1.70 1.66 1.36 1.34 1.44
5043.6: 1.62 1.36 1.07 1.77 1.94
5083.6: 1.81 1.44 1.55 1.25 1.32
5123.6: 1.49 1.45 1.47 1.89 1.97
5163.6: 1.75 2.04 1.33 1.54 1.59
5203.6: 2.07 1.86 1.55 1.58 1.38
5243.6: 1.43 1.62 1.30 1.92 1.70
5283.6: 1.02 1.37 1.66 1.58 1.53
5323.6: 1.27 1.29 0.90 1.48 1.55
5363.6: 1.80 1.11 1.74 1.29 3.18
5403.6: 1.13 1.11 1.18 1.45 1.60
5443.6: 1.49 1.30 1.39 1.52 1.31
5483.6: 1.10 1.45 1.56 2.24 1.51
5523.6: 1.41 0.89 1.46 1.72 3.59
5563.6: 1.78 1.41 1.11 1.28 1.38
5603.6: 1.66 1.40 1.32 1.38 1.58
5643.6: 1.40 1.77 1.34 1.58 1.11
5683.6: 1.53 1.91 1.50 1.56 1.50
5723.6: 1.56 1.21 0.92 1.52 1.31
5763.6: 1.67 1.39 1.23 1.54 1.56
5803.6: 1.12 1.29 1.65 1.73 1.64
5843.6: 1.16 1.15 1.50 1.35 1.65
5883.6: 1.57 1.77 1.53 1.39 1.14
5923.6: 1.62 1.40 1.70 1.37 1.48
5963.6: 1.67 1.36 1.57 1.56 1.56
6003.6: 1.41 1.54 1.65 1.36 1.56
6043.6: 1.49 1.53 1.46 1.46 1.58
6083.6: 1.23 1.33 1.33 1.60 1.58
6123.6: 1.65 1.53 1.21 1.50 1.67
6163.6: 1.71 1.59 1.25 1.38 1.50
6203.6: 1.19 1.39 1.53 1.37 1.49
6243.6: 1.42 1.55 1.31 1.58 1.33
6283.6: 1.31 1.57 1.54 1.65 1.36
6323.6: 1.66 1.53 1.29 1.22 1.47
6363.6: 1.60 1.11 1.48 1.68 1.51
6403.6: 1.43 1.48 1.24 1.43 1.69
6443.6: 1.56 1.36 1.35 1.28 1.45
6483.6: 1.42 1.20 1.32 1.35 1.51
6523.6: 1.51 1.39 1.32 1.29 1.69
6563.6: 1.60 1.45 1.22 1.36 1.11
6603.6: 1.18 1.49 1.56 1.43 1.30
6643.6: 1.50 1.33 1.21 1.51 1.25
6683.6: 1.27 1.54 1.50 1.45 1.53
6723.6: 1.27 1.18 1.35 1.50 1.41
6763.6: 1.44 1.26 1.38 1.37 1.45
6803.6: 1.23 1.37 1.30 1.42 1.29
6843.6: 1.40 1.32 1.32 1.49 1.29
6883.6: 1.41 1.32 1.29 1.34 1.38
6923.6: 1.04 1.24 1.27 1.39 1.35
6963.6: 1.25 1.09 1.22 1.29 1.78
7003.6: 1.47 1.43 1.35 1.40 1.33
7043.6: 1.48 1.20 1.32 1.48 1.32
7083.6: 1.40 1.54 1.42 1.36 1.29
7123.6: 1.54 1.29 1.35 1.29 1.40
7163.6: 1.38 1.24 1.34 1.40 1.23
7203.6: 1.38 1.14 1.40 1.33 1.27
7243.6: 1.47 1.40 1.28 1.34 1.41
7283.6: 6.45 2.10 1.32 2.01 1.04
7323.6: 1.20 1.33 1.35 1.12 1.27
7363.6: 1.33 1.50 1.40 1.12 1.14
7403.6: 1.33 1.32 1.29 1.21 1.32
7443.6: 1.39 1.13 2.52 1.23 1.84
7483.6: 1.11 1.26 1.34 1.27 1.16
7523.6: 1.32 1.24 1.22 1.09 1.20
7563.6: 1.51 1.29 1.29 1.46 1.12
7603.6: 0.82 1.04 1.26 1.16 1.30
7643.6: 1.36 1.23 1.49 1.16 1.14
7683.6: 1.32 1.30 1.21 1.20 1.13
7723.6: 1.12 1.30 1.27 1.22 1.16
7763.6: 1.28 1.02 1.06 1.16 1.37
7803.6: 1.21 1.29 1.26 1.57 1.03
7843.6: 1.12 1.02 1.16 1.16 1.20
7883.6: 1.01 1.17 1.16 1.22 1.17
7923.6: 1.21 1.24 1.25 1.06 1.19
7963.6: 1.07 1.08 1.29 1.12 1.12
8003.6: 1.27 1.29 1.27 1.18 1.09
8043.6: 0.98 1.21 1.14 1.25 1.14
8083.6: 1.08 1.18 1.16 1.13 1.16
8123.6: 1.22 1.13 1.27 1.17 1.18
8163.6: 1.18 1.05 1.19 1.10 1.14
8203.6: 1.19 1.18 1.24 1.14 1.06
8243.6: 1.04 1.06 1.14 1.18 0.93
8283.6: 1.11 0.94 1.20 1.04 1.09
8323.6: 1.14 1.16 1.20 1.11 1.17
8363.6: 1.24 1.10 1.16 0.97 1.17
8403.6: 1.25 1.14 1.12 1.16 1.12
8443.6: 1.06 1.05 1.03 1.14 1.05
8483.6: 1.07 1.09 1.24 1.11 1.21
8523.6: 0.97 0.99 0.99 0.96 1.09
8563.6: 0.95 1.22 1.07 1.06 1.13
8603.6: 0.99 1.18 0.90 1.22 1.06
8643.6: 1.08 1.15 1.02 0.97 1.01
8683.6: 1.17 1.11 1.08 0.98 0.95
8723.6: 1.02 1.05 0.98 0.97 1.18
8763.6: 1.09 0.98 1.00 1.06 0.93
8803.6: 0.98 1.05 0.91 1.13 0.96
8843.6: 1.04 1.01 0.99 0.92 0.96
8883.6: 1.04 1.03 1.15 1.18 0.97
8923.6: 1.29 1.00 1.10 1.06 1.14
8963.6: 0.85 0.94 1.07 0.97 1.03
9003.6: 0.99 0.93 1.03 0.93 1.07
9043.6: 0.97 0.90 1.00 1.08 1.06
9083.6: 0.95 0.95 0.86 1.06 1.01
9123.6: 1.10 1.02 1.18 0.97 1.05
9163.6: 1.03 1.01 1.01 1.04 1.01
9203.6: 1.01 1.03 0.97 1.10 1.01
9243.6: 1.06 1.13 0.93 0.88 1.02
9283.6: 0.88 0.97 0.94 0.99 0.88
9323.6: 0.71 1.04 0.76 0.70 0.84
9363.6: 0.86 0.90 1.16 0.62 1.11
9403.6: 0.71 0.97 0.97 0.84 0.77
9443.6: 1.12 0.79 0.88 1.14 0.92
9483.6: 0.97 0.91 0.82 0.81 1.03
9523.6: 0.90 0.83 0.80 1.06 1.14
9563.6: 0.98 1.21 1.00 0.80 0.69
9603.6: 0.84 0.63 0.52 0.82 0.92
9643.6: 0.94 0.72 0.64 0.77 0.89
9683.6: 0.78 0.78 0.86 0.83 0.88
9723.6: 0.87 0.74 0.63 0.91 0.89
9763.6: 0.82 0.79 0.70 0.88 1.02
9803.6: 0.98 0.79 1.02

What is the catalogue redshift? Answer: 0.11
